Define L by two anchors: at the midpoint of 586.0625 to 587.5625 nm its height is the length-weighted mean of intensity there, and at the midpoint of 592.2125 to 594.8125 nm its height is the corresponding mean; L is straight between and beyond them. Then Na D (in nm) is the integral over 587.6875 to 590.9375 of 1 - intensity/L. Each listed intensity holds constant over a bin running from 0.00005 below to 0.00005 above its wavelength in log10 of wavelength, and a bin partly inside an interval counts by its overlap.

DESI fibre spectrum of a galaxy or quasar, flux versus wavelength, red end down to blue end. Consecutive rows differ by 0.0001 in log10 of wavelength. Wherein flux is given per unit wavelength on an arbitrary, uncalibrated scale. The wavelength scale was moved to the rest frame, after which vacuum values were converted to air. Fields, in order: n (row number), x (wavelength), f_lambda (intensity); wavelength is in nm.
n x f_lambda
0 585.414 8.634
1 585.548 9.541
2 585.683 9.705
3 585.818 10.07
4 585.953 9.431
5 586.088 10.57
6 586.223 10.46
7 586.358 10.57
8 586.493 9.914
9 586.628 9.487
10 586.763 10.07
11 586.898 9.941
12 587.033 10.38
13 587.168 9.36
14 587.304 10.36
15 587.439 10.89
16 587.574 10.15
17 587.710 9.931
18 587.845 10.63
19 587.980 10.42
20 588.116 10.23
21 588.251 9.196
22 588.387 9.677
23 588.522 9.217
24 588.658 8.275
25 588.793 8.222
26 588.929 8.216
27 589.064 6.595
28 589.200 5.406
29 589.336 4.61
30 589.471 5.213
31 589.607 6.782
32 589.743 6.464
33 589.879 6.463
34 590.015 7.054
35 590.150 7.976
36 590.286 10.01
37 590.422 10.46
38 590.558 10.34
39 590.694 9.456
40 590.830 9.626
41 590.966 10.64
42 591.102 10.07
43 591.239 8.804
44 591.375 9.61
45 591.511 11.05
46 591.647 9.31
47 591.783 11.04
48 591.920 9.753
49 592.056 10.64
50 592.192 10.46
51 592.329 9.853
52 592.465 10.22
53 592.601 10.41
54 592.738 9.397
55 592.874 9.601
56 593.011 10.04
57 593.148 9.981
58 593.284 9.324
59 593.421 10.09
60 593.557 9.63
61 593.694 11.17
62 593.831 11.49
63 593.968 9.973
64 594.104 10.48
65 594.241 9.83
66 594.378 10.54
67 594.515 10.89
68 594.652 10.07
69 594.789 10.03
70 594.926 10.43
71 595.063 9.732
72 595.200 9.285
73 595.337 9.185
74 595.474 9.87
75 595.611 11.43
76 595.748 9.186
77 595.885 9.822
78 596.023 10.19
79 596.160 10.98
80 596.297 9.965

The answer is 0.58 nm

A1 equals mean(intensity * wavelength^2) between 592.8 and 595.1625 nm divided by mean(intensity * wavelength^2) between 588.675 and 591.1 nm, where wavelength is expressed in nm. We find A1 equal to 1.3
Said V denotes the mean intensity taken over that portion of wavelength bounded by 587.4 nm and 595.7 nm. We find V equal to 9.44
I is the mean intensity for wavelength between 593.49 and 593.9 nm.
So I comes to 10.7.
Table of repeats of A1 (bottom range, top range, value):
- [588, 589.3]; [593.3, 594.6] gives 1.27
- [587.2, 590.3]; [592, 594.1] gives 1.24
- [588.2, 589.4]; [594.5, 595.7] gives 1.33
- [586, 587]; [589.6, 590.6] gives 0.82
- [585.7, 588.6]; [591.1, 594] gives 1.02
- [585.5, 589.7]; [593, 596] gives 1.14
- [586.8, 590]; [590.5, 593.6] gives 1.18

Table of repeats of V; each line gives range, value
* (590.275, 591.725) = 9.95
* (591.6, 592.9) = 10.1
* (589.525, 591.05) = 8.65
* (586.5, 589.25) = 9.37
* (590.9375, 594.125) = 10.1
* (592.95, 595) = 10.3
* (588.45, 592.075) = 8.54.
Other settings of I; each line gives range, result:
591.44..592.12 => 10.4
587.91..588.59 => 9.75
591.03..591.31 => 9.43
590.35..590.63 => 10.4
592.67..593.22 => 9.75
